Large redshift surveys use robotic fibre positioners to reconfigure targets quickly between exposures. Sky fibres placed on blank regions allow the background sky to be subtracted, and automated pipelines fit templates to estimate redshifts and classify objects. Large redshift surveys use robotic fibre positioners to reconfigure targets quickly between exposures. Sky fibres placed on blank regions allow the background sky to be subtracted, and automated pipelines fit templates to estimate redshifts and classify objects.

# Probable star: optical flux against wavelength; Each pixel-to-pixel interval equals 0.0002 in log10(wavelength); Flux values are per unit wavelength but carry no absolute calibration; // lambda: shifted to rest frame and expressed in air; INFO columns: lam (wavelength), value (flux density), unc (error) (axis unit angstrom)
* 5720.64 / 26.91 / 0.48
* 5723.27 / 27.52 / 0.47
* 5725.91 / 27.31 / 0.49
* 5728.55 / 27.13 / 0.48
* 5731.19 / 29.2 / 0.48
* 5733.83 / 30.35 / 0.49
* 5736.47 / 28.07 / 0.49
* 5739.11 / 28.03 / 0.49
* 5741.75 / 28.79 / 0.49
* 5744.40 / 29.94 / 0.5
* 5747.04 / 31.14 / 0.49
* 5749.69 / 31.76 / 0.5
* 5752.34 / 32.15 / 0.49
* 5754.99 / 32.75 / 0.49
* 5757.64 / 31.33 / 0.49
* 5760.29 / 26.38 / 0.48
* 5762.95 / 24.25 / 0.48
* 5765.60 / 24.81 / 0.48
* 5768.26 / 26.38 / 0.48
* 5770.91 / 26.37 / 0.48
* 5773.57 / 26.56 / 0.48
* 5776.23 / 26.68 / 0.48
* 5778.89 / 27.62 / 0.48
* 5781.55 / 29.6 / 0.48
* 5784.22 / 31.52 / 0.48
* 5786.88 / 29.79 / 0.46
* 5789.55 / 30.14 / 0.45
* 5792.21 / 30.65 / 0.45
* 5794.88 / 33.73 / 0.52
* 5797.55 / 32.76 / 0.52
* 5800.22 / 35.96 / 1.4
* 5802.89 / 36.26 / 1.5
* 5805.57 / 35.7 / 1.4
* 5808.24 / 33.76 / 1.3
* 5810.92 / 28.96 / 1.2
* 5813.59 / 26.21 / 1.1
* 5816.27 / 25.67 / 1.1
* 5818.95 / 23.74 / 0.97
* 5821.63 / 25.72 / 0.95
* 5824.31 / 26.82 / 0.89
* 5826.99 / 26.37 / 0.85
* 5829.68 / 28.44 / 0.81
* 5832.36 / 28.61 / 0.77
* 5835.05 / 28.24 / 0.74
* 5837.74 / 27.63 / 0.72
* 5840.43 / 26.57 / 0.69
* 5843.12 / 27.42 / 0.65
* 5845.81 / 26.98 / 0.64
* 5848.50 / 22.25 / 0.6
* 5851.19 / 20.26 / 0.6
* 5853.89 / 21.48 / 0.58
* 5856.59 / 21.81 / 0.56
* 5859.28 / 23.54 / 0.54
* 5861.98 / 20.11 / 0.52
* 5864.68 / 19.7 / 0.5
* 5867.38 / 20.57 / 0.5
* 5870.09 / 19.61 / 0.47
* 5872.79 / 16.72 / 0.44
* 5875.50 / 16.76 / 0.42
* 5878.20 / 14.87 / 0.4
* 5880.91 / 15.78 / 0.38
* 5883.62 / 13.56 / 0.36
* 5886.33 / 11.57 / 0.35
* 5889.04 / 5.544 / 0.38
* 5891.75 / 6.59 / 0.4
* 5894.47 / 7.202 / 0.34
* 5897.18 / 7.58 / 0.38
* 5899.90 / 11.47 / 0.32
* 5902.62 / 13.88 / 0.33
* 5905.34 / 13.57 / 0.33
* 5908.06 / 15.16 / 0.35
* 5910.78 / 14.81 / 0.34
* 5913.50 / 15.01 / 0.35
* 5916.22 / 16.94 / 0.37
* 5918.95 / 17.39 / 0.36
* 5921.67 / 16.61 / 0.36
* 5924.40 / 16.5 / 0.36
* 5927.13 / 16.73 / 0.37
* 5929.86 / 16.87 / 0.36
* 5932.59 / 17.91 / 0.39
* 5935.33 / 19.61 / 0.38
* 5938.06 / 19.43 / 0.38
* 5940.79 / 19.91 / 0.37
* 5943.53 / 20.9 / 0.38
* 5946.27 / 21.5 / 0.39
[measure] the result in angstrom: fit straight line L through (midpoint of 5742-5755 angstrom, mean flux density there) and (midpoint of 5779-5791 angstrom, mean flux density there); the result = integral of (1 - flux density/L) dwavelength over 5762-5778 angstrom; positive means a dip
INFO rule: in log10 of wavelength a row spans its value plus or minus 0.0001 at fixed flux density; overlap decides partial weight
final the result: 2.4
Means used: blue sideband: 31.2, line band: 25.9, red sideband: 30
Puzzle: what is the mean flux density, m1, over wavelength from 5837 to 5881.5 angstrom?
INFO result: 21.3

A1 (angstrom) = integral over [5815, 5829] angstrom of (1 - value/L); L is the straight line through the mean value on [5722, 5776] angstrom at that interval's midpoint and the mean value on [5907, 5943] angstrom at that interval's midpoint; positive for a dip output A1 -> -1.2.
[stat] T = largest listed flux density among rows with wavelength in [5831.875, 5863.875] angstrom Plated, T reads 28.61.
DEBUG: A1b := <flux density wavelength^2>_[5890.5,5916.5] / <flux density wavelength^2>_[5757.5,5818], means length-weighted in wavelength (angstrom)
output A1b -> 0.42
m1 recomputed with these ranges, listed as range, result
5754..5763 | 29.1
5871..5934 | 13.9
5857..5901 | 14.6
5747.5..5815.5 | 30.1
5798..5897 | 22.6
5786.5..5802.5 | 32.6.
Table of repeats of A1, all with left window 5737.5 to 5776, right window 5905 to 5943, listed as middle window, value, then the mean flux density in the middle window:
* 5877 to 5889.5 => 4.5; 12.7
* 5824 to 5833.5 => -1.6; 27.6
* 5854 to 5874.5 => 0.9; 20.3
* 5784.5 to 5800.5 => -3.6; 31.9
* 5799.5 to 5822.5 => -4.9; 30.2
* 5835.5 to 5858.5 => -2.1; 24.4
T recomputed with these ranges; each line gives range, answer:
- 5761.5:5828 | 36.26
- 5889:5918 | 16.94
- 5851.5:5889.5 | 23.54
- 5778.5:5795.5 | 33.73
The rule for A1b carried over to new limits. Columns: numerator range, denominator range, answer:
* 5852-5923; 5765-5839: 0.54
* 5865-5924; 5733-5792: 0.51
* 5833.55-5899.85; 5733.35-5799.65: 0.64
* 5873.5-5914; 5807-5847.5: 0.46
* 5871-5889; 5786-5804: 0.45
